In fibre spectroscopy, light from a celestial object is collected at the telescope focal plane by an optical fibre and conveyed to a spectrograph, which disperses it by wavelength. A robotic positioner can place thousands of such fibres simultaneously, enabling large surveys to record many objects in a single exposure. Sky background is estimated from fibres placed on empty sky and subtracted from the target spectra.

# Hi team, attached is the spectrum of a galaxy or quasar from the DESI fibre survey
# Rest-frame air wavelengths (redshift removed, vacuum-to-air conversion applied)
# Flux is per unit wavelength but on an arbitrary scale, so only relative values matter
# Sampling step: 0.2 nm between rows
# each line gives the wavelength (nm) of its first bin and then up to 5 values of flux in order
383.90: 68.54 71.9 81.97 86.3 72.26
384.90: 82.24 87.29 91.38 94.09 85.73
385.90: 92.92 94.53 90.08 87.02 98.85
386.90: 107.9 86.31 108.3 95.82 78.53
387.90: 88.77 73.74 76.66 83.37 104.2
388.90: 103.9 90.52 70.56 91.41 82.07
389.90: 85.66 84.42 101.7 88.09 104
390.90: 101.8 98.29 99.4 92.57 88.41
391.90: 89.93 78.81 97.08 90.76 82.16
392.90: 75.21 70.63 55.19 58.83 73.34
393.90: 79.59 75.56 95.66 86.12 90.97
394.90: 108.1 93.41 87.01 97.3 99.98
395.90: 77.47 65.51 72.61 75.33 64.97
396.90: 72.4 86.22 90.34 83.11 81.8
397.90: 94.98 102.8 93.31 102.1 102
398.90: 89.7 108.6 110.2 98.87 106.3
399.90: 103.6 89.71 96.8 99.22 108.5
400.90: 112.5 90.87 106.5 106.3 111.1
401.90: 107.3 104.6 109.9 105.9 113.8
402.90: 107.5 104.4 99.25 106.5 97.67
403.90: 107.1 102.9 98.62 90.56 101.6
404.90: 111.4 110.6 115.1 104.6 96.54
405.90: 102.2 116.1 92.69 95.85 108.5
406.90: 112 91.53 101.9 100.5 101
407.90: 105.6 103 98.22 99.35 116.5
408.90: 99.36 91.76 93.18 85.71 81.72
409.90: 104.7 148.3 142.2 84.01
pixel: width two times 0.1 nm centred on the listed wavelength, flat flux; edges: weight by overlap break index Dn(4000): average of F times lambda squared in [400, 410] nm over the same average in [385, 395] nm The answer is 1.25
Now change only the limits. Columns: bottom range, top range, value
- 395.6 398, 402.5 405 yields 1.33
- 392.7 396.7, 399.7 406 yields 1.34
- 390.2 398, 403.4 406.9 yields 1.29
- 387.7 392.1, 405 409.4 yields 1.24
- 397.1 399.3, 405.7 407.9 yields 1.12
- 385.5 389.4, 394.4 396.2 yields 1.03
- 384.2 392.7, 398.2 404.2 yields 1.22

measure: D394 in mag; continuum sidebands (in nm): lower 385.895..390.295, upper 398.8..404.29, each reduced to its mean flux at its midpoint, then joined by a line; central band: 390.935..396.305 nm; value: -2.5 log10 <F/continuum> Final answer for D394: 0.13 mag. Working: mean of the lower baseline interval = 90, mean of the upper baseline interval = 104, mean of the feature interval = 84.9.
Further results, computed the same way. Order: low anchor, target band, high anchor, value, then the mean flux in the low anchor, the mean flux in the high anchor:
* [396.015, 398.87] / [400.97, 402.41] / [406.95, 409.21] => -0.15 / 85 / 101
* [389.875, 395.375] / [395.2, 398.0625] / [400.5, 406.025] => 0.14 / 86.9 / 105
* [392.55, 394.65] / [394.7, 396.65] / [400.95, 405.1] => -0.05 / 76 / 104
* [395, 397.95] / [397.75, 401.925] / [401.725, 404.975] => -0.09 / 82.6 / 104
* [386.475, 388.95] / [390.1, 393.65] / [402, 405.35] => 0.10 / 91.7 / 105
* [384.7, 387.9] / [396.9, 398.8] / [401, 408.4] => 0.08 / 91.3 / 104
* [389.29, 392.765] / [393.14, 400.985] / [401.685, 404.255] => 0.11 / 91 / 106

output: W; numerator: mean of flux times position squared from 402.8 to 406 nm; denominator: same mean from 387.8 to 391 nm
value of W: 1.25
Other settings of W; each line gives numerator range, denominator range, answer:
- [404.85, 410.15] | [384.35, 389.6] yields 1.28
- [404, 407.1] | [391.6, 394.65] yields 1.38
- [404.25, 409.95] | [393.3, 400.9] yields 1.18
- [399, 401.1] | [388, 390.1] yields 1.26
